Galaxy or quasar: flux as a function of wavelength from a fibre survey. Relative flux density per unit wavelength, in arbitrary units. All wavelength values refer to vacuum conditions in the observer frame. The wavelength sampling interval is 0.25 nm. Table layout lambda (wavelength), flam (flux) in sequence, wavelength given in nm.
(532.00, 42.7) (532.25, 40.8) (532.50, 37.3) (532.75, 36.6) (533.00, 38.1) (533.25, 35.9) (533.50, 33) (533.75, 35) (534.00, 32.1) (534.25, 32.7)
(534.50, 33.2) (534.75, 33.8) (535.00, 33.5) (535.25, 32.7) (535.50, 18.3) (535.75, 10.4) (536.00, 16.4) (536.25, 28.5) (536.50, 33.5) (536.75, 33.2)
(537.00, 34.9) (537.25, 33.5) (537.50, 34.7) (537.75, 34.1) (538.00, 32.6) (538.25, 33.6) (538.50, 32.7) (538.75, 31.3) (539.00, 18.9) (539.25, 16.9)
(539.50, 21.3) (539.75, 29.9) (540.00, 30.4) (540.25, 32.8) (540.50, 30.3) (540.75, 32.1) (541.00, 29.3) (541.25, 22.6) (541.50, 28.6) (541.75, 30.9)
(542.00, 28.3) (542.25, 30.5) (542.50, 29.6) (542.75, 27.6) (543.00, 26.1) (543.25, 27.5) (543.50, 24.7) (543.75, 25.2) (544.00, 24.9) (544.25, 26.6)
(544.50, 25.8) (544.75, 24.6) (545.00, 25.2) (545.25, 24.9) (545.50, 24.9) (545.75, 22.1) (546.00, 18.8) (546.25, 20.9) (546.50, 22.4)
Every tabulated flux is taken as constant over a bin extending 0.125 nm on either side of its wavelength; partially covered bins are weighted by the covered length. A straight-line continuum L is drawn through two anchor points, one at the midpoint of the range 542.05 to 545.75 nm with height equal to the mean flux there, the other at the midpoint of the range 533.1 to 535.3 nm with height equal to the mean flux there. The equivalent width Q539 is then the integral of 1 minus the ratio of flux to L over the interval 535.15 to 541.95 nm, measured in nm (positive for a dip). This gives 0.42 nm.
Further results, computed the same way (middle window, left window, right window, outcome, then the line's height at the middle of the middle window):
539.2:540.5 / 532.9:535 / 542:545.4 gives 0.099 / 29.5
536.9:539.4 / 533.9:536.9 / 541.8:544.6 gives -0.211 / 27.8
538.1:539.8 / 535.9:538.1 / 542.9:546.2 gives 0.195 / 29.7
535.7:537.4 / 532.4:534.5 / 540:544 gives 0.231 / 32.6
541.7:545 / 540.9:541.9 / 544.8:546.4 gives -0.180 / 25.5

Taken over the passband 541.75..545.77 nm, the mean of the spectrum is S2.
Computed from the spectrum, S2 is 26.4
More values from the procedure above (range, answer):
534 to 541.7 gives 29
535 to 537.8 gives 28.3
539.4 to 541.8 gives 28.8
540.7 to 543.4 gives 28.3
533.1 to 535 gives 33.7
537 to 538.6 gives 33.7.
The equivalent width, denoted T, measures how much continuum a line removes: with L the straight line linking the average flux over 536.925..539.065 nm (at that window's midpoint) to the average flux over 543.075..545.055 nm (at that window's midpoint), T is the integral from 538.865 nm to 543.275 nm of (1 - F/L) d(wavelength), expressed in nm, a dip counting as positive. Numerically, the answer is 0.19 nm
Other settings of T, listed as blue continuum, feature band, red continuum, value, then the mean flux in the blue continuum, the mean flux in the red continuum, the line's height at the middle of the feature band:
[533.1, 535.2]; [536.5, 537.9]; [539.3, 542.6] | -0.114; 33.7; 28.7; 31.4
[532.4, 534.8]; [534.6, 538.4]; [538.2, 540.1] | 0.078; 34.8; 26.6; 30.5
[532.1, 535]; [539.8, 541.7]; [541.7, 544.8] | -0.020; 35.3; 27.1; 29.2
